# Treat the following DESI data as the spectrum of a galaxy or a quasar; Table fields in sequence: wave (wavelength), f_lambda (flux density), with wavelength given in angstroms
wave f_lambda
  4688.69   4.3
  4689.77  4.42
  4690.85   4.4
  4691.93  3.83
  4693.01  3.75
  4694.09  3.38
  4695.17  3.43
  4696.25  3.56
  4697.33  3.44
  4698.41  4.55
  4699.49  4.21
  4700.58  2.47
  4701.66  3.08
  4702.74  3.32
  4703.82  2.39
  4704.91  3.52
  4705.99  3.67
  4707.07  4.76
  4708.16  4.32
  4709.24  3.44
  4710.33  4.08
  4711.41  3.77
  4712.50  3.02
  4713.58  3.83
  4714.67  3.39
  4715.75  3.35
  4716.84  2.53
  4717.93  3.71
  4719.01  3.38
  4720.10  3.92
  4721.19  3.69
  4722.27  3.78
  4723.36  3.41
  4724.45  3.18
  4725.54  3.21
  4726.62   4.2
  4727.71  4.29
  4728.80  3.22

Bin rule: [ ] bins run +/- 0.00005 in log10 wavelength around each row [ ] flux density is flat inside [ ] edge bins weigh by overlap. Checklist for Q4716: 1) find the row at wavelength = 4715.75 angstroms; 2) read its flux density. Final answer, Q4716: 3.35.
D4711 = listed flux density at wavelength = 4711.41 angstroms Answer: 3.77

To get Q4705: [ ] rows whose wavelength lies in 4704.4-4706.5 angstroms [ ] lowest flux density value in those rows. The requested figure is 3.52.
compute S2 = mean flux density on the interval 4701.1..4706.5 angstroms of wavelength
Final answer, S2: 3.19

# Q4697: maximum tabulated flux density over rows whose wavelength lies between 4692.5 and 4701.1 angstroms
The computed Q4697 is 4.55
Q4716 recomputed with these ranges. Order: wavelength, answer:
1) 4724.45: 3.18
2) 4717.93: 3.71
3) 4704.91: 3.52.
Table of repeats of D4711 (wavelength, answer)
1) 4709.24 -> 3.44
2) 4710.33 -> 4.08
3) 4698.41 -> 4.55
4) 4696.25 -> 3.56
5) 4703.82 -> 2.39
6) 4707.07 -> 4.76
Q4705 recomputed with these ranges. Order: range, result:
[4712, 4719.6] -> 2.53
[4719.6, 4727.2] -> 3.18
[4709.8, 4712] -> 3.77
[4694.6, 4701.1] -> 2.47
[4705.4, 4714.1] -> 3.02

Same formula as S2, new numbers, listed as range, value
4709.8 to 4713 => 3.63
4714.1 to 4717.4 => 3.09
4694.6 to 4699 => 3.75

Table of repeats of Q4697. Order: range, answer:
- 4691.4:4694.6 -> 3.83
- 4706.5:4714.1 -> 4.76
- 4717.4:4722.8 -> 3.92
